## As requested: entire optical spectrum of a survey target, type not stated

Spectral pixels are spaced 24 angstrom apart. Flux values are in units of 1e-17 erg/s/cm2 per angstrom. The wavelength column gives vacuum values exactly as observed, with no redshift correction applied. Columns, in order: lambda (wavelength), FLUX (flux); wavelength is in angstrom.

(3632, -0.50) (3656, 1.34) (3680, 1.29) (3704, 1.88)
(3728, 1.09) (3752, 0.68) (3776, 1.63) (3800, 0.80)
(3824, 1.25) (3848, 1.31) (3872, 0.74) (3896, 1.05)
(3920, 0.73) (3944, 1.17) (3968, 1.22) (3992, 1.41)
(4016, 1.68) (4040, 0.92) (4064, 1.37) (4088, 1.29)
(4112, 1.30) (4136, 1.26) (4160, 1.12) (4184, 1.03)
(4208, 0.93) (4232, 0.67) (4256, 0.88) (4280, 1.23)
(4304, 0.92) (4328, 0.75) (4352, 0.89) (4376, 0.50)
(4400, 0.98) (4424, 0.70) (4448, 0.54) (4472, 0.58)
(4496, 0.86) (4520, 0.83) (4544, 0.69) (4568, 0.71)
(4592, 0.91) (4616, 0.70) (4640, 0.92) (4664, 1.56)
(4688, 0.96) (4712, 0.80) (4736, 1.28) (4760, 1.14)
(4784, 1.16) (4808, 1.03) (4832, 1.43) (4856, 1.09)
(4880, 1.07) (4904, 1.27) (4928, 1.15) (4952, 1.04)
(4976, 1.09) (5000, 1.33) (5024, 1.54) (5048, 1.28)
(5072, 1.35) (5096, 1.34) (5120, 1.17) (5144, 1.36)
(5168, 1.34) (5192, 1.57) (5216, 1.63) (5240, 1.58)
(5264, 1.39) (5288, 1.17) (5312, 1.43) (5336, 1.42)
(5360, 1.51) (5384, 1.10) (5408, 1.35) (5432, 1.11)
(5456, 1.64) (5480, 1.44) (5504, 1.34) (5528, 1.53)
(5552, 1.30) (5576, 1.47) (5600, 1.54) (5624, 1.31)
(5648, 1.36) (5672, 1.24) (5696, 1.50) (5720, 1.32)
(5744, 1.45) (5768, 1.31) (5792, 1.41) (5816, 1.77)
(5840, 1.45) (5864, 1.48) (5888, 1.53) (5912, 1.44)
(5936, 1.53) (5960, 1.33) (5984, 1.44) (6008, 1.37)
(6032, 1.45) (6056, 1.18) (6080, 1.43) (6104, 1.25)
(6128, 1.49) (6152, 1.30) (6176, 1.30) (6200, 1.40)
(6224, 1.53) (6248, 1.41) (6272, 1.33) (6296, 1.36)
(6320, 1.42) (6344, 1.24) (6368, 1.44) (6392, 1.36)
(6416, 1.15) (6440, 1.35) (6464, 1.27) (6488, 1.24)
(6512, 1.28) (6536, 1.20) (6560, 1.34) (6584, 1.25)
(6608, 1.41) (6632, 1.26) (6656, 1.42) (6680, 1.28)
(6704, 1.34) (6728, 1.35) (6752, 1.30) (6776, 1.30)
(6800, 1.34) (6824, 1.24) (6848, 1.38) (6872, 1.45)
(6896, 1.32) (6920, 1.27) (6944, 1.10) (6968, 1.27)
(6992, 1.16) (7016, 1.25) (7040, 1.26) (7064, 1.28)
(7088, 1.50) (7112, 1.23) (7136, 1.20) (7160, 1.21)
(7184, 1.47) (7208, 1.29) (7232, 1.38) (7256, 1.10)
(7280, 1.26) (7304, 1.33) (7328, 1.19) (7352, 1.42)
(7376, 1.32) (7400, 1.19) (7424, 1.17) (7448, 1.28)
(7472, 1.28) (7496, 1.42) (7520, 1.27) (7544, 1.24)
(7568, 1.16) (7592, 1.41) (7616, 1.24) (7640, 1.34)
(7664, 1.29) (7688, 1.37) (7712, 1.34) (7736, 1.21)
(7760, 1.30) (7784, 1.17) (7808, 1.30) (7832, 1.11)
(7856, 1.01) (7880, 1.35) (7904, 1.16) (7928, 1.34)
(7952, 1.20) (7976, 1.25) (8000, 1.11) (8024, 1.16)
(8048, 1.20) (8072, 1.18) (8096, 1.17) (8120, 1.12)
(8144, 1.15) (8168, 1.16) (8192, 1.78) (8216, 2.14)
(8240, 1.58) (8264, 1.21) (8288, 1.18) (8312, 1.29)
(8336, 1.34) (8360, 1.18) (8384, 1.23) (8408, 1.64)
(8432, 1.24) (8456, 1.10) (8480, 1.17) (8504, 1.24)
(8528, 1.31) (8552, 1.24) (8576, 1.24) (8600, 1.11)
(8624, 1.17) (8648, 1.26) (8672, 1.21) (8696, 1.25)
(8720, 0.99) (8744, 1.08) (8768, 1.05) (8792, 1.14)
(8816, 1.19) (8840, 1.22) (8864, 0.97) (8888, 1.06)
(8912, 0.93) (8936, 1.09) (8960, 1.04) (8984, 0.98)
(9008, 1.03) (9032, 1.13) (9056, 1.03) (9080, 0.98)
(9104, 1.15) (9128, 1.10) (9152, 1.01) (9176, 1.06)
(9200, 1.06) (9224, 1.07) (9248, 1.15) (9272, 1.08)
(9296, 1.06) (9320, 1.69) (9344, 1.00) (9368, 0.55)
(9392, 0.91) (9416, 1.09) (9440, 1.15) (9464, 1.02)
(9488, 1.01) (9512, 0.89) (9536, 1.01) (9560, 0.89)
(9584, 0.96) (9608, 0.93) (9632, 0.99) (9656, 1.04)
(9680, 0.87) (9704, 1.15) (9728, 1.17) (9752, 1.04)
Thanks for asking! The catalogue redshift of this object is 0.25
